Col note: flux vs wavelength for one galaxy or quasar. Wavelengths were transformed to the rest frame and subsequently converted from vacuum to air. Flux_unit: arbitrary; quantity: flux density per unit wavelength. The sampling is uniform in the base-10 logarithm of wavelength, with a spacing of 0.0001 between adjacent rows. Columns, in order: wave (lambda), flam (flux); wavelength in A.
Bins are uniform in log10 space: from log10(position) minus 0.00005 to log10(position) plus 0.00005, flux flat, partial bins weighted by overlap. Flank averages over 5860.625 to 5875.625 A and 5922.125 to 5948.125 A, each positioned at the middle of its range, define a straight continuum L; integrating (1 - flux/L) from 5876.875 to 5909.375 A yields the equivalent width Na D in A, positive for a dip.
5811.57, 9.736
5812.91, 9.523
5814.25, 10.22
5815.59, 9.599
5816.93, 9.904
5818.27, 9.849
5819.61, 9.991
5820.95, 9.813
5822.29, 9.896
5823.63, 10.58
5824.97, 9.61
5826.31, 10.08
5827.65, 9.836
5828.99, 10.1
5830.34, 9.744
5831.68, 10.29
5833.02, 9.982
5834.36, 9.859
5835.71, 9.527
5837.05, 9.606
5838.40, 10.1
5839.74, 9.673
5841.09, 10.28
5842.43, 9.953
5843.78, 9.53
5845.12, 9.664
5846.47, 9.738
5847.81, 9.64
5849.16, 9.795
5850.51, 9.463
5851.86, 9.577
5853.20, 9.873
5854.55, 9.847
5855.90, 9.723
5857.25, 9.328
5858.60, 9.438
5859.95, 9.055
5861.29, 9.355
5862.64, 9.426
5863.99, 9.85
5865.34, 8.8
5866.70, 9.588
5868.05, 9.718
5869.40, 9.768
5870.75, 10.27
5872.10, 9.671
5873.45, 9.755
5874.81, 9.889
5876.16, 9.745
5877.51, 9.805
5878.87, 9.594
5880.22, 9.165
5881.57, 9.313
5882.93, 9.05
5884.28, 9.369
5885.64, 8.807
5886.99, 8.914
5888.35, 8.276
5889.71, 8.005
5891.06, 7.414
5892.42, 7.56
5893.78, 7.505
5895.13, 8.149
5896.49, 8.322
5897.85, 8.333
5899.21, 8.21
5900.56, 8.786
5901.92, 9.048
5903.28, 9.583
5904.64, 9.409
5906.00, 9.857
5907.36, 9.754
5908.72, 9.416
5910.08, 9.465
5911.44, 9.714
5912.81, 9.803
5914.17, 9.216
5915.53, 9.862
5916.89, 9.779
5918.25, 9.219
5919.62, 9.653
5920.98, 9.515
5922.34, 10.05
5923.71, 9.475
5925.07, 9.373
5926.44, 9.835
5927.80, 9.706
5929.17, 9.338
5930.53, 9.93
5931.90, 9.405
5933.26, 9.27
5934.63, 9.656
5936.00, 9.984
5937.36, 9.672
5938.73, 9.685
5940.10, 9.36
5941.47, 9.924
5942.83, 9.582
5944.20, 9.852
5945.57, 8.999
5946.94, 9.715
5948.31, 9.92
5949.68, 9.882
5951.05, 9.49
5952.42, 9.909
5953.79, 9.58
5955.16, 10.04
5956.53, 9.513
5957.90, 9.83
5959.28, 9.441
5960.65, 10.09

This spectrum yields 2.8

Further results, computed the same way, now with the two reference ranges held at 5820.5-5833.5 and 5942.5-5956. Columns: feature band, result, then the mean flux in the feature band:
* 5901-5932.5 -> 0.6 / 9.57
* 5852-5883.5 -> 1.1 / 9.57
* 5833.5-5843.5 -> 0.1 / 9.84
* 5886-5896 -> 1.9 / 8.01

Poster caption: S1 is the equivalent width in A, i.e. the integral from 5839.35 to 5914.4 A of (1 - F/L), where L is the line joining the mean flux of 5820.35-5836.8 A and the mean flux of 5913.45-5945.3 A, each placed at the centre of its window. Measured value 3.8 A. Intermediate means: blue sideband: 9.94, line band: 9.29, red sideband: 9.62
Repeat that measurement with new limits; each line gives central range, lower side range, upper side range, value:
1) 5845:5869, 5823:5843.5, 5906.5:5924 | 0.7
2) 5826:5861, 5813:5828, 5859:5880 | 0.1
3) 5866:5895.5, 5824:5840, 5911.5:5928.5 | 2.0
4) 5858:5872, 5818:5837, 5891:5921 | 0.0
